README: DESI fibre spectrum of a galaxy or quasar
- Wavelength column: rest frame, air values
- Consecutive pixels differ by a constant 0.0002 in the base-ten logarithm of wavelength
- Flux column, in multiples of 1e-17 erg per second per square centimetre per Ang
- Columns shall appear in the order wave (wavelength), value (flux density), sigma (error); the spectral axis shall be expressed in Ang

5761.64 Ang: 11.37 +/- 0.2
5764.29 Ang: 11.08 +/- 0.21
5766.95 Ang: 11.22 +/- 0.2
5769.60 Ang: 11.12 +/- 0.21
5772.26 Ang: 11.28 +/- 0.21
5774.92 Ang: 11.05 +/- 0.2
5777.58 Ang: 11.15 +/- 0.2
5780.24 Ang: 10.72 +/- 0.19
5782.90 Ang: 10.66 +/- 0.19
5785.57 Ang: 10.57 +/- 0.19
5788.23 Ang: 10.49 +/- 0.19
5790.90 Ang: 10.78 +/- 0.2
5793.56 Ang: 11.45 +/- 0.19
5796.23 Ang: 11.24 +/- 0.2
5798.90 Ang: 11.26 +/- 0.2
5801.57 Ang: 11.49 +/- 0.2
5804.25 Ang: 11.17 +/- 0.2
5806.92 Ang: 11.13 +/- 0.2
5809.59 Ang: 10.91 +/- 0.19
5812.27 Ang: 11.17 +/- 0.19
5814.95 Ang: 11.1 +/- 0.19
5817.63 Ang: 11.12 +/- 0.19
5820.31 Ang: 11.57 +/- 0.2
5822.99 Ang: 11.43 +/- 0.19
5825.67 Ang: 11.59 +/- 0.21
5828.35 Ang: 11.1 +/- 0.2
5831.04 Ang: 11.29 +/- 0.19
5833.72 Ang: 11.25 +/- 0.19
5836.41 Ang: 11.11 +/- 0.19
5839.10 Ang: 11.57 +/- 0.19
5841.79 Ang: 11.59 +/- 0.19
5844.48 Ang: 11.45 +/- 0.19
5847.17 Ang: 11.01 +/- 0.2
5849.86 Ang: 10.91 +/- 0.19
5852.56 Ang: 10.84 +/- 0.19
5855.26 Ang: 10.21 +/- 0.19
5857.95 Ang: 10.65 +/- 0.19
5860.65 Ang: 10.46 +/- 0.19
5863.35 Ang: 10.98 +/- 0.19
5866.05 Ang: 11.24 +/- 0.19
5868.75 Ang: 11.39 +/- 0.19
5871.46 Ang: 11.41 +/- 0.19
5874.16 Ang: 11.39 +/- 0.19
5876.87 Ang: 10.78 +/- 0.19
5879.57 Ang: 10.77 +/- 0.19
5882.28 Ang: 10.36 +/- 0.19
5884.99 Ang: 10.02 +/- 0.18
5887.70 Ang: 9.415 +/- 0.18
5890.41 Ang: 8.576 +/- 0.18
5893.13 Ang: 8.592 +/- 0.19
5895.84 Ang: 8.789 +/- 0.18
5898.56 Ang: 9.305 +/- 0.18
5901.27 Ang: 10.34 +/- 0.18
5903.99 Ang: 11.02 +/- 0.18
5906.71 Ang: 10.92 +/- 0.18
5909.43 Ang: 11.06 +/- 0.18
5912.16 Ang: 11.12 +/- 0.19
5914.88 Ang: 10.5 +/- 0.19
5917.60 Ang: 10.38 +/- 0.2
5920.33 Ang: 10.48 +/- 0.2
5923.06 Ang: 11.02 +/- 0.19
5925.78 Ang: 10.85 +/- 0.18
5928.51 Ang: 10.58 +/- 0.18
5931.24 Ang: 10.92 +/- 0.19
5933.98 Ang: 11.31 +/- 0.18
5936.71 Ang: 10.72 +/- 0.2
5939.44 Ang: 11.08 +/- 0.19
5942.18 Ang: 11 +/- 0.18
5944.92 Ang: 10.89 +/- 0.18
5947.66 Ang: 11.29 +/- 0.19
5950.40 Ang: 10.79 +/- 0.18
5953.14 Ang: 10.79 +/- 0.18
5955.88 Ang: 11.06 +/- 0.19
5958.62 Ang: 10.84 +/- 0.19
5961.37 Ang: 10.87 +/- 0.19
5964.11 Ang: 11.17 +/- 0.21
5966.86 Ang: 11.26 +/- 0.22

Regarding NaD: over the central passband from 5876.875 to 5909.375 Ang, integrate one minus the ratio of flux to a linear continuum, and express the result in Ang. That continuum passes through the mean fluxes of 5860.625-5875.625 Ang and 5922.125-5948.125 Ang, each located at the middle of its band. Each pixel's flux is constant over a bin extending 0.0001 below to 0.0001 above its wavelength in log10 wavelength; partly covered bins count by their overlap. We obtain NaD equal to 3.5 Ang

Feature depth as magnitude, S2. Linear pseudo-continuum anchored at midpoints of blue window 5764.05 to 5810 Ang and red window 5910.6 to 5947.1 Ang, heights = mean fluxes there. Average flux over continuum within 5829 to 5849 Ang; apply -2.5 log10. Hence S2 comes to -0.03 mag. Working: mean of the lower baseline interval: 11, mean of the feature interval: 11.3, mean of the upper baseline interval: 10.8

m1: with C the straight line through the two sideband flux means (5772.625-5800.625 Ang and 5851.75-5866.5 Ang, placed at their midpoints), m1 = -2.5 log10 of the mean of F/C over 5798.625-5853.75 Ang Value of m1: -0.04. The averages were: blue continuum 11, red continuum 10.7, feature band 11.2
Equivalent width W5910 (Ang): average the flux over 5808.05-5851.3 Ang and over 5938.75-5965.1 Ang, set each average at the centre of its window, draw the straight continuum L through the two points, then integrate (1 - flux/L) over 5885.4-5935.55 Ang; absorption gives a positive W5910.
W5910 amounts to 3.5 Ang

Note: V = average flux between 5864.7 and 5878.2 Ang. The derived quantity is 11.2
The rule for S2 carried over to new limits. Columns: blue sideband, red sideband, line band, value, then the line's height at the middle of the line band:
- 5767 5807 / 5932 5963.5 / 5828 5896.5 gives 0.03 mag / 11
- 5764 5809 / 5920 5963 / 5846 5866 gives 0.02 mag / 11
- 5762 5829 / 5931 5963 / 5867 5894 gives 0.07 mag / 11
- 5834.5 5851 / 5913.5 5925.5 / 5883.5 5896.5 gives 0.19 mag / 10.9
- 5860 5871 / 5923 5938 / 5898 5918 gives 0.03 mag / 11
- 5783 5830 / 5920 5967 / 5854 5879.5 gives 0.01 mag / 11.1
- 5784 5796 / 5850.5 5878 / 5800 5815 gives -0.03 mag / 10.9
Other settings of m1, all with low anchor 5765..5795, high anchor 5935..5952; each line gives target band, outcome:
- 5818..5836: -0.04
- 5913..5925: 0.03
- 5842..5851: -0.02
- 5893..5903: 0.17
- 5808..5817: -0.01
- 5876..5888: 0.06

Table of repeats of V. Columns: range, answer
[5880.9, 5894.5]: 9.39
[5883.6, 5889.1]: 9.72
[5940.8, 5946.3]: 10.9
